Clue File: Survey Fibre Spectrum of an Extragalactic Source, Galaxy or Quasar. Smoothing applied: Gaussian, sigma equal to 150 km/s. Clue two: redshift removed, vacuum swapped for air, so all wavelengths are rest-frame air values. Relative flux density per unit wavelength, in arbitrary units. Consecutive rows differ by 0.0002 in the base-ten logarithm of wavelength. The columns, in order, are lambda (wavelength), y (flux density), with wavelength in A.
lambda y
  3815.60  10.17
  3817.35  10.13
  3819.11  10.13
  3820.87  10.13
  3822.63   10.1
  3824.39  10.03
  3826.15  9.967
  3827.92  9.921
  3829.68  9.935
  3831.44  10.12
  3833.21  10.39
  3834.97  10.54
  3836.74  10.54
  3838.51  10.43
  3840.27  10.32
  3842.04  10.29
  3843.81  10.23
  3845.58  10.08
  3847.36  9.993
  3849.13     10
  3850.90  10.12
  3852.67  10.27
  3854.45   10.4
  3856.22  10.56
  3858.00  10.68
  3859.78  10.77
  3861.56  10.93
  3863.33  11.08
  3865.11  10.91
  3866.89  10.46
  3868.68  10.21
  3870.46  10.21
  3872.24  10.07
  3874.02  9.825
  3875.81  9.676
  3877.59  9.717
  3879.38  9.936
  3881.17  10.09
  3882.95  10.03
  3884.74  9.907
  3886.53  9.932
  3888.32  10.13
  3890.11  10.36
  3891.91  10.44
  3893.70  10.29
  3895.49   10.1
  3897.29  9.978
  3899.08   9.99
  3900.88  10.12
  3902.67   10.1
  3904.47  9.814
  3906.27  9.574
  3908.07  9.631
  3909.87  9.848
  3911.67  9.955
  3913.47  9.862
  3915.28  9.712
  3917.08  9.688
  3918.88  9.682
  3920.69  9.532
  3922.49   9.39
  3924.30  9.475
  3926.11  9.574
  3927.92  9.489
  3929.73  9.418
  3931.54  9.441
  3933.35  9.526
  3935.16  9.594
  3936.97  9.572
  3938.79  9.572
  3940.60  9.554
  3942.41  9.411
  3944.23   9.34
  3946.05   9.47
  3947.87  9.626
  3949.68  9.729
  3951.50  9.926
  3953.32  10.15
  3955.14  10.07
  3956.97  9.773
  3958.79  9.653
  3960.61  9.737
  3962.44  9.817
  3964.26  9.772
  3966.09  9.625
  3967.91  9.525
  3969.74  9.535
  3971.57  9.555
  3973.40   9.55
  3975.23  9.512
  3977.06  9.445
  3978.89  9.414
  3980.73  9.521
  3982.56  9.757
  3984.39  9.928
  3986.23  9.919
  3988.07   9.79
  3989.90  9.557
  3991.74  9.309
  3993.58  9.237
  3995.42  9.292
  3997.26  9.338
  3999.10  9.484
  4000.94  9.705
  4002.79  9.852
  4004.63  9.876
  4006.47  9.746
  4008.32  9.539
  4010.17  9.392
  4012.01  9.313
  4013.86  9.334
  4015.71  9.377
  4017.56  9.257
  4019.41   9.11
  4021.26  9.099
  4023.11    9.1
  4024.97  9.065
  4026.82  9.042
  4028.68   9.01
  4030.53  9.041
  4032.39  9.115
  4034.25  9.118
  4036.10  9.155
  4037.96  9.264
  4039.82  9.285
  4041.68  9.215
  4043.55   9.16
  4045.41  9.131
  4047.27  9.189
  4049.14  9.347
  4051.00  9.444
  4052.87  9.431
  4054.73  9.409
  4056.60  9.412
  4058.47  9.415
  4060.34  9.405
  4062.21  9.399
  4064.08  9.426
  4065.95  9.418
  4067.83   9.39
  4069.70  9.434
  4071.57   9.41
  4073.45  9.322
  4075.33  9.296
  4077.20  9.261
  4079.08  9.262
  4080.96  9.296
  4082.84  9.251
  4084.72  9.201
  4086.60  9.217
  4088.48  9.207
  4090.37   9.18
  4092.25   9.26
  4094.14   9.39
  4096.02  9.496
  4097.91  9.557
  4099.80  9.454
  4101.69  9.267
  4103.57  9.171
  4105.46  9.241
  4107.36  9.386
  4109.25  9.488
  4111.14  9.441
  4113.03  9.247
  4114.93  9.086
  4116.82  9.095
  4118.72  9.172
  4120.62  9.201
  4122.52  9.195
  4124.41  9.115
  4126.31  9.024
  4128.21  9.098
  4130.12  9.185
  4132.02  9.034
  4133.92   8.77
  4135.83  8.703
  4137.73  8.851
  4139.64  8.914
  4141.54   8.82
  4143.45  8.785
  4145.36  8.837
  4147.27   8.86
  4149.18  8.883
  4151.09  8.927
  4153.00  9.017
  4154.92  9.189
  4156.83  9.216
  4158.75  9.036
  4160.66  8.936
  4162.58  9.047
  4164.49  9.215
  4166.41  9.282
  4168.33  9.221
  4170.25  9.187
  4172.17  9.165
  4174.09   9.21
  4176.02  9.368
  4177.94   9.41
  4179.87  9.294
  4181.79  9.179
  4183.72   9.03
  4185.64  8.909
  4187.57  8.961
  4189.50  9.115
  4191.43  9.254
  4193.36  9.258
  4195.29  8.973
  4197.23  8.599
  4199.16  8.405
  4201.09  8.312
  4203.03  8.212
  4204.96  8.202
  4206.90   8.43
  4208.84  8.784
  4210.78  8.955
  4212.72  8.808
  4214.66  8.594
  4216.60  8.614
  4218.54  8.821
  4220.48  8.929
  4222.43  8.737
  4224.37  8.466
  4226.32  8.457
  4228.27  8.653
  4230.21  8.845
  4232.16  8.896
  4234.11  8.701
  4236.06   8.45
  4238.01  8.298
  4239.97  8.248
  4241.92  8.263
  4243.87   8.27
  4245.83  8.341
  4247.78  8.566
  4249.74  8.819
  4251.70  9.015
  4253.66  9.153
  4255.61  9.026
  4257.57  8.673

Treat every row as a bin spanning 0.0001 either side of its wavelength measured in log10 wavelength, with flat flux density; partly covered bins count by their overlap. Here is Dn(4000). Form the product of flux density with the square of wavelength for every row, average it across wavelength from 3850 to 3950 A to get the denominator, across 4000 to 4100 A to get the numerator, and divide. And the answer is 1.0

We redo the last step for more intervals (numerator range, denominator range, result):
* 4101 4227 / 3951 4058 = 1.03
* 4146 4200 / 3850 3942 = 1.04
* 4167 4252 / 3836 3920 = 1.02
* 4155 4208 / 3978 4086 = 1.03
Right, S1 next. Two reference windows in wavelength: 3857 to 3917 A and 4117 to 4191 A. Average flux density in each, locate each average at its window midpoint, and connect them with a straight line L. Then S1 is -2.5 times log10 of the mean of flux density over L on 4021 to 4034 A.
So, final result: 0.06 mag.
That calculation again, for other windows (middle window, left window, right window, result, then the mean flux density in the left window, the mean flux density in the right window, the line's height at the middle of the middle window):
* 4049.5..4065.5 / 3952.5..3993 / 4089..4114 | 0.00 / 9.67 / 9.35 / 9.46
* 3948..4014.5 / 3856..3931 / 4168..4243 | 0.00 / 10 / 8.79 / 9.67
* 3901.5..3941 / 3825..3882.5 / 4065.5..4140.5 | 0.04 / 10.3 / 9.22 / 9.99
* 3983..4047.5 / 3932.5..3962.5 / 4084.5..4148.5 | 0.01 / 9.67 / 9.14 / 9.46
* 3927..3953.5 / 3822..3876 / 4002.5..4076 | 0.03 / 10.3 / 9.31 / 9.83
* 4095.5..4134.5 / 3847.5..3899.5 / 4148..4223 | 0.00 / 10.2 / 8.94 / 9.23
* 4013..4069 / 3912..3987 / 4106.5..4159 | 0.01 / 9.63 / 9.06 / 9.34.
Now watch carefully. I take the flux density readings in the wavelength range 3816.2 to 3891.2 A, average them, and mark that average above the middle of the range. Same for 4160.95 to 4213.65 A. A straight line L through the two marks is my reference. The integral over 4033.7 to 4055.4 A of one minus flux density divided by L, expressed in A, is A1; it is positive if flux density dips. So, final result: 0.5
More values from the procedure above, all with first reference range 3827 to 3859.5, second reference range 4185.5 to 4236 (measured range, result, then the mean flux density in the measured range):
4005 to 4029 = 0.65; 9.28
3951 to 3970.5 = 0.00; 9.78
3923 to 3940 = 0.66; 9.51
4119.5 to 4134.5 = -0.02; 9.09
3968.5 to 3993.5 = 0.27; 9.58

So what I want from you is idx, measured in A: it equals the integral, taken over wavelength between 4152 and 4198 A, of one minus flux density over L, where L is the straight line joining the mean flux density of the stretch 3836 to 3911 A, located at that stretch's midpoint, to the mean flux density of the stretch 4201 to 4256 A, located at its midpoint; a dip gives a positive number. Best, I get -1.4 A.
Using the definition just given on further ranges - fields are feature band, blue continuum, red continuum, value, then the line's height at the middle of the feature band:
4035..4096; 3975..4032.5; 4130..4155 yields -0.8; 9.19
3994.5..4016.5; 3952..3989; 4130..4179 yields 0.1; 9.58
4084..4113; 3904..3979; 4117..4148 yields -0.8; 9.09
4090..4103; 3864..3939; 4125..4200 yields -0.2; 9.25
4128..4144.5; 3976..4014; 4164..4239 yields 0.3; 9.07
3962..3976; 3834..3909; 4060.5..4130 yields 0.3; 9.81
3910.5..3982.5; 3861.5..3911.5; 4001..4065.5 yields 1.2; 9.78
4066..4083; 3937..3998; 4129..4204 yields -0.1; 9.28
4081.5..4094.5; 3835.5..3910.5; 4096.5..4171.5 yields 0.1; 9.3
